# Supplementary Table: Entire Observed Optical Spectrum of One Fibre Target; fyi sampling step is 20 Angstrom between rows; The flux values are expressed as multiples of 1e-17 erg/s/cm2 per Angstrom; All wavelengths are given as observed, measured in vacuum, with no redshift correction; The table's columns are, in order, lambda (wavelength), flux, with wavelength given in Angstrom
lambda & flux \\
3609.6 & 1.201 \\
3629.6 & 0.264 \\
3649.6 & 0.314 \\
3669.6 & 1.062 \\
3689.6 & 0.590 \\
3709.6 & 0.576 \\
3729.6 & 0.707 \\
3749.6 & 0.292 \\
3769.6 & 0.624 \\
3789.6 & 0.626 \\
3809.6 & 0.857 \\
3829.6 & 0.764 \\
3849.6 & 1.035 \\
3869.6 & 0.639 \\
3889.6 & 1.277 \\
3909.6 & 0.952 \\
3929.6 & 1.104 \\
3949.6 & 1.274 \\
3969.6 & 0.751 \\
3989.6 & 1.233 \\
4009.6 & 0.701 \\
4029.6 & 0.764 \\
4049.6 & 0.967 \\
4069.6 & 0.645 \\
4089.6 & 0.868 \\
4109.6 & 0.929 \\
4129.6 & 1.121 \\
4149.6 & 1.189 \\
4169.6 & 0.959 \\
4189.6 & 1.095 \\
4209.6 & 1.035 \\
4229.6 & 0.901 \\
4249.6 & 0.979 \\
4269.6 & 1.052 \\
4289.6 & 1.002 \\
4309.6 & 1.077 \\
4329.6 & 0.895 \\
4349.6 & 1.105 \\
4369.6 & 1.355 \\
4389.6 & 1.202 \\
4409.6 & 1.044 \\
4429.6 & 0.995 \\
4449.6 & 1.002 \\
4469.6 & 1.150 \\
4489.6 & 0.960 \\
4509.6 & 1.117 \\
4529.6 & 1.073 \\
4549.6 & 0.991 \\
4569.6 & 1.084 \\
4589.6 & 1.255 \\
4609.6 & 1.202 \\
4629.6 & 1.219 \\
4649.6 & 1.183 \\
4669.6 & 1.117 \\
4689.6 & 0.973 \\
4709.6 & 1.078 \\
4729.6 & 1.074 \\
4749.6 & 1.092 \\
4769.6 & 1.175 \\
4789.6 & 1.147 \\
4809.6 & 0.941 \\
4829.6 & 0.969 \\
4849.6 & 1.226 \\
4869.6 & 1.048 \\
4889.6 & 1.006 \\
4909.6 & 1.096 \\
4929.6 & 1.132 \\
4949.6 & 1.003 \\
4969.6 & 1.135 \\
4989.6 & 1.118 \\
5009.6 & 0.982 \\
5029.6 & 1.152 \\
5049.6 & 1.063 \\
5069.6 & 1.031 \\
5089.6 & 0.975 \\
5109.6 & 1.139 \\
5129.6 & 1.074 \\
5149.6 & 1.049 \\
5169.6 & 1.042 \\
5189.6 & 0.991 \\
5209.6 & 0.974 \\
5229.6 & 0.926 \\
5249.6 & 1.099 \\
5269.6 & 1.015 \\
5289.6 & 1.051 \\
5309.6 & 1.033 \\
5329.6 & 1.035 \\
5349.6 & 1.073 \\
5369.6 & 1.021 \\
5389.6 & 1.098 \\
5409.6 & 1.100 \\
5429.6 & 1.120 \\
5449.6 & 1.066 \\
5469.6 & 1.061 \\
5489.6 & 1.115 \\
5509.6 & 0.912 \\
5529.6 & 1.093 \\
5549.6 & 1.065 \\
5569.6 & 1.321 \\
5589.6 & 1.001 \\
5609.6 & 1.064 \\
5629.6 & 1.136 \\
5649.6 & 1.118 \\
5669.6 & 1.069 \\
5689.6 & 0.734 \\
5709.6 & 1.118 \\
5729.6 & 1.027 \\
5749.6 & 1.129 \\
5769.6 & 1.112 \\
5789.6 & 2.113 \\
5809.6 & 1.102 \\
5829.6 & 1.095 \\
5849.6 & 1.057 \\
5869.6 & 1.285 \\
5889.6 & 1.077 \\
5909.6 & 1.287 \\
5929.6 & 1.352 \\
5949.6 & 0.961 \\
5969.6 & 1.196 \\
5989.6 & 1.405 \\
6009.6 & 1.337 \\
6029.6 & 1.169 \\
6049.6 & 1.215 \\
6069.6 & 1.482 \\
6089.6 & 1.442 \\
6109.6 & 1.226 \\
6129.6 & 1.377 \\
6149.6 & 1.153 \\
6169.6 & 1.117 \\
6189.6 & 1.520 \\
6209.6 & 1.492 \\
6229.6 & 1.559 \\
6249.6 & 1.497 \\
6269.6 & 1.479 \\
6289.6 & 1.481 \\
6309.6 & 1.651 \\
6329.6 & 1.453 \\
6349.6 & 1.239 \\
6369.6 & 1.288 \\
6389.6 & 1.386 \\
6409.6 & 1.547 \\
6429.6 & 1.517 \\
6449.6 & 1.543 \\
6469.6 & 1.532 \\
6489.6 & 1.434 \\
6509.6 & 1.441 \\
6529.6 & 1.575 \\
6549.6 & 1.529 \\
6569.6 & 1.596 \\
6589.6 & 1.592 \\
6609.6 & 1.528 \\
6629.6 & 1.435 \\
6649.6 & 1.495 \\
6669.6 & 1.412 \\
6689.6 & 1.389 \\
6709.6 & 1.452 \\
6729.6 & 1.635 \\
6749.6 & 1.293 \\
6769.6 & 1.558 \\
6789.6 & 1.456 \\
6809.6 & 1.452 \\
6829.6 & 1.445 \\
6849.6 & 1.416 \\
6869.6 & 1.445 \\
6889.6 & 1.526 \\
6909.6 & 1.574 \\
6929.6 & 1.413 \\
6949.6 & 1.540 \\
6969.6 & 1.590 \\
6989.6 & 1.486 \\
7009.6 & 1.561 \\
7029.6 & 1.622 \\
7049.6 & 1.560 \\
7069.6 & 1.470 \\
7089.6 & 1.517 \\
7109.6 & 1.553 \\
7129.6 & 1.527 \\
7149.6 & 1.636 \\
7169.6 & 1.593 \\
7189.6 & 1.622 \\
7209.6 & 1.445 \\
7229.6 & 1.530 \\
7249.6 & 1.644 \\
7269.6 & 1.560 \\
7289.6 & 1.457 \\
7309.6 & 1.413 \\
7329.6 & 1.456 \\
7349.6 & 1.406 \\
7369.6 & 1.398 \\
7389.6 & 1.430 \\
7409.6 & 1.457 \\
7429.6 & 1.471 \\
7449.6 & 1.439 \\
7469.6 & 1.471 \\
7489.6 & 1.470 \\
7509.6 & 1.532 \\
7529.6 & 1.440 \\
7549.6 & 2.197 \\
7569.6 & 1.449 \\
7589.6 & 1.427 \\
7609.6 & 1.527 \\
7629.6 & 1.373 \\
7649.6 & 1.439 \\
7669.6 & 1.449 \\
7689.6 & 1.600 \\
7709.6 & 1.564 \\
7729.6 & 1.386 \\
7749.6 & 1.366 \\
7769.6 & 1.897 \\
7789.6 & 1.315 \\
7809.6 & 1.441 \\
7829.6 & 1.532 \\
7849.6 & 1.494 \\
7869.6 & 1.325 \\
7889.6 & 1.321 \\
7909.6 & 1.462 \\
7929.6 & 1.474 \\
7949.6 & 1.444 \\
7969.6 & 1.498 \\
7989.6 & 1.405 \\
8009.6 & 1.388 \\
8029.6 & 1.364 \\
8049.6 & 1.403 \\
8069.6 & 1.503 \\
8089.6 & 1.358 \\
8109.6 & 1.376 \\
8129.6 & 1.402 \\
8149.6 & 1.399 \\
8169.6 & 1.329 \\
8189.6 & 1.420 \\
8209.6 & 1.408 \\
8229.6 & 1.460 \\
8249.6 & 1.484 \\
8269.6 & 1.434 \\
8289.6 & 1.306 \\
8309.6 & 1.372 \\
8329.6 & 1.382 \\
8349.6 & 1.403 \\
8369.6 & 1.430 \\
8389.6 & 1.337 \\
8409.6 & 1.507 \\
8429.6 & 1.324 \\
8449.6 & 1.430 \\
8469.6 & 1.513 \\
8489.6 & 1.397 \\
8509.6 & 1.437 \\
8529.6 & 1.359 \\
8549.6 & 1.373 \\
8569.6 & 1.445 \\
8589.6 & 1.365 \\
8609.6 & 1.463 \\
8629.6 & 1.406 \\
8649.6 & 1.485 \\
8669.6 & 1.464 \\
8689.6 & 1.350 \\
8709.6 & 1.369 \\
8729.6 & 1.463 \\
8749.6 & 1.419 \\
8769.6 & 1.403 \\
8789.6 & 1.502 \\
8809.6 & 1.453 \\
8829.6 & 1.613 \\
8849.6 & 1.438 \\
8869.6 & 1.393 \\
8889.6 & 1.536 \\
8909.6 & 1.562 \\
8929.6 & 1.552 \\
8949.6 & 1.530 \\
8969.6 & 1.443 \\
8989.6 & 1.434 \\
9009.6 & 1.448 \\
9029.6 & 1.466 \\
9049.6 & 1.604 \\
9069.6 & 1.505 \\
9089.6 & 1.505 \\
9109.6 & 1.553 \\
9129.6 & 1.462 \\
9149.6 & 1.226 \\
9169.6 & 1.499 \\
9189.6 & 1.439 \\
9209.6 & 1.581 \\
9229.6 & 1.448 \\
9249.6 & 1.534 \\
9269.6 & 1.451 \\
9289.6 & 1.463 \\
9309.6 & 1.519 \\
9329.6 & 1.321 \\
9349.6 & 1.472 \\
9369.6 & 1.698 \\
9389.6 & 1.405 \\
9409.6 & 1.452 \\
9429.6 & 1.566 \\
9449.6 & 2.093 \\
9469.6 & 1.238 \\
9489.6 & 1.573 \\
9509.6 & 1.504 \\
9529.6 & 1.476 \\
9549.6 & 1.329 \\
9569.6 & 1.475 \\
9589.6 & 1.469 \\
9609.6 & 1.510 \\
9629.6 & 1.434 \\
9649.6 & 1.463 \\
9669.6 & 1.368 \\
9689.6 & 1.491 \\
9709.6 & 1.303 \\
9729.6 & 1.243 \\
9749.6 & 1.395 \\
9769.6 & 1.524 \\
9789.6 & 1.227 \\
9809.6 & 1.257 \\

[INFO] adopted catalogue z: 0.55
